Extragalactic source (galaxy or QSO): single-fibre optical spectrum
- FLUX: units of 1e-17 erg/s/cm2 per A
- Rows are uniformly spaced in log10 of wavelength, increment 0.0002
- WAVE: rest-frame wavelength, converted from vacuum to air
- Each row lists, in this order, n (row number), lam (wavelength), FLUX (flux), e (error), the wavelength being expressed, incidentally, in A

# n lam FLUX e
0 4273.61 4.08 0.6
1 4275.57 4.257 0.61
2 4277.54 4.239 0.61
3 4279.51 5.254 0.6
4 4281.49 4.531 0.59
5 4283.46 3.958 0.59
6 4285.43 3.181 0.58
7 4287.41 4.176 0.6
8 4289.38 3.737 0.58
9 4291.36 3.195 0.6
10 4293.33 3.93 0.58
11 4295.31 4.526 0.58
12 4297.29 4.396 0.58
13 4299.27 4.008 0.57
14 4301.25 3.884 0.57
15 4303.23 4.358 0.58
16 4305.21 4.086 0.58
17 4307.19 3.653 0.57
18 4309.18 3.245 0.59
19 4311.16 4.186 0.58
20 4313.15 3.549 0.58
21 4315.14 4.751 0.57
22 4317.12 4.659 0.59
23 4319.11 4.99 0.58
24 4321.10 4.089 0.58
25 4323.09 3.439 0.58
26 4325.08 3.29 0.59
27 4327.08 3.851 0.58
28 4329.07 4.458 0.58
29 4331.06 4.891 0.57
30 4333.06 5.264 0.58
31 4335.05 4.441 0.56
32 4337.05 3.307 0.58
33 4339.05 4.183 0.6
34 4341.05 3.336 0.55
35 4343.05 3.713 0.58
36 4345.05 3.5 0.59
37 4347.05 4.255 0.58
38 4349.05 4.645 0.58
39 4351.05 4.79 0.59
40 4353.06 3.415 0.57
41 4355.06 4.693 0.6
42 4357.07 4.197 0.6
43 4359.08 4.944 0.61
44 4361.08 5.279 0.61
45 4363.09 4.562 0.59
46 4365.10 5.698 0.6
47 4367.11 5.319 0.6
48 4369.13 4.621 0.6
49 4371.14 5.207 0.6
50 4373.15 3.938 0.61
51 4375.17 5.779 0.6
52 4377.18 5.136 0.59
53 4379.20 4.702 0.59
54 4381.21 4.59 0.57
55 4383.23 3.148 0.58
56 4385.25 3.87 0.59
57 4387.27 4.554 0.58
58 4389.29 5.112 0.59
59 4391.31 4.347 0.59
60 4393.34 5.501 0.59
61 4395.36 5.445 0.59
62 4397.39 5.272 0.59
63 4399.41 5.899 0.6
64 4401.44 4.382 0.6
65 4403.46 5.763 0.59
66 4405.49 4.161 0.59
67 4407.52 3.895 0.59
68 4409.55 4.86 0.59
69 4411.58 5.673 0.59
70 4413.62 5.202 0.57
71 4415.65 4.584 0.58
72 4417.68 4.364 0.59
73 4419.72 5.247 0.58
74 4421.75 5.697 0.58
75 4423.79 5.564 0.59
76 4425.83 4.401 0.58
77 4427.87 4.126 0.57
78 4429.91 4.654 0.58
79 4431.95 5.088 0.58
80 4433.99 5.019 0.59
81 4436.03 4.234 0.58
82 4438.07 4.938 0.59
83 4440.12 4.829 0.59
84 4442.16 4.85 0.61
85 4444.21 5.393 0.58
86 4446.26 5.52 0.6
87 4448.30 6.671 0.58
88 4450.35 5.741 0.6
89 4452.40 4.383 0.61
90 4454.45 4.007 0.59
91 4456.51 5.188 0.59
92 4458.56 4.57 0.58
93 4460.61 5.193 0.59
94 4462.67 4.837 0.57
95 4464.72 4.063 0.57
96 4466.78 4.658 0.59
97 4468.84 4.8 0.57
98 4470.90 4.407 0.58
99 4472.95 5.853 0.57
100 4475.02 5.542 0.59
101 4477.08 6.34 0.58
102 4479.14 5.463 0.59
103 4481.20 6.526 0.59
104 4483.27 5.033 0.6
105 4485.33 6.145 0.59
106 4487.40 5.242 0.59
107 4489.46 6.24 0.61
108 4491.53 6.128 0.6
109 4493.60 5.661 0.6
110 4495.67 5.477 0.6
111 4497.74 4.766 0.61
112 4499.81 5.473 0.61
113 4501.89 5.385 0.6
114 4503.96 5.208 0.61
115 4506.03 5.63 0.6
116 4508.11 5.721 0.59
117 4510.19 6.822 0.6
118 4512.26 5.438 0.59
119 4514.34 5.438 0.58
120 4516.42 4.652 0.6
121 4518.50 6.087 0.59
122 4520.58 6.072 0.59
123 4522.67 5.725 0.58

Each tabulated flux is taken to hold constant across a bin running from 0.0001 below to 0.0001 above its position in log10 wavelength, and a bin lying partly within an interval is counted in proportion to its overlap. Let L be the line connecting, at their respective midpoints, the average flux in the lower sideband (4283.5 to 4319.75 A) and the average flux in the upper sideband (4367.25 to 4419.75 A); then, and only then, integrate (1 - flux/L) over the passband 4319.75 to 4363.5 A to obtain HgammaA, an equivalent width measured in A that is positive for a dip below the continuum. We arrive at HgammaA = 1.6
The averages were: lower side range 4.02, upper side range 4.82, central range 4.21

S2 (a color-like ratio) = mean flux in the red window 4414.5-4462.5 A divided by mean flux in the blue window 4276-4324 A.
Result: 1.2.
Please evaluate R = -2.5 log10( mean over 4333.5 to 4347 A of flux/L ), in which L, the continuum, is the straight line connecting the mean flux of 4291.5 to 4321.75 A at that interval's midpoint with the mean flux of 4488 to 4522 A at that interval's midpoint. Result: 0.14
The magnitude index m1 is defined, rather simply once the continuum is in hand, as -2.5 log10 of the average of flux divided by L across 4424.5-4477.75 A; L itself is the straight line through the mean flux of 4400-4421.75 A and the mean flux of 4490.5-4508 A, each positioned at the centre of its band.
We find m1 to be 0.04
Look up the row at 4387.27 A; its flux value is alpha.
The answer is 4.554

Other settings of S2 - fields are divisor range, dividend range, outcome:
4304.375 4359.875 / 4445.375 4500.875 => 1.29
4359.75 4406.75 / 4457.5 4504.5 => 1.10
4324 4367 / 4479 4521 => 1.30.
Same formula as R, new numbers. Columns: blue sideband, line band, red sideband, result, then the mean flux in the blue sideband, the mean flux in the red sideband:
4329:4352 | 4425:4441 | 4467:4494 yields 0.11 mag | 4.22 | 5.62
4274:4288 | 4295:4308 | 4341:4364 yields 0.03 mag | 4.22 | 4.32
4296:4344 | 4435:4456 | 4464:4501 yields 0.02 mag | 4.09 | 5.45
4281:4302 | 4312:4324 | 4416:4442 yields -0.03 mag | 3.94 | 4.84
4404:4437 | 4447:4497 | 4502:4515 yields 0.00 mag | 4.81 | 5.7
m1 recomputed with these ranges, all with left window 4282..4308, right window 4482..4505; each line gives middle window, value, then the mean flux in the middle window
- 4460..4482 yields 0.026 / 5.23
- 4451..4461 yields 0.123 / 4.67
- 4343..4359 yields 0.043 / 4.22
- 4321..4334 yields 0.006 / 4.18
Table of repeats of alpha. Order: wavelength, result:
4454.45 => 4.007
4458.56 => 4.57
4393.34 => 5.501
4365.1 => 5.698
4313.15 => 3.549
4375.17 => 5.779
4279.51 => 5.254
